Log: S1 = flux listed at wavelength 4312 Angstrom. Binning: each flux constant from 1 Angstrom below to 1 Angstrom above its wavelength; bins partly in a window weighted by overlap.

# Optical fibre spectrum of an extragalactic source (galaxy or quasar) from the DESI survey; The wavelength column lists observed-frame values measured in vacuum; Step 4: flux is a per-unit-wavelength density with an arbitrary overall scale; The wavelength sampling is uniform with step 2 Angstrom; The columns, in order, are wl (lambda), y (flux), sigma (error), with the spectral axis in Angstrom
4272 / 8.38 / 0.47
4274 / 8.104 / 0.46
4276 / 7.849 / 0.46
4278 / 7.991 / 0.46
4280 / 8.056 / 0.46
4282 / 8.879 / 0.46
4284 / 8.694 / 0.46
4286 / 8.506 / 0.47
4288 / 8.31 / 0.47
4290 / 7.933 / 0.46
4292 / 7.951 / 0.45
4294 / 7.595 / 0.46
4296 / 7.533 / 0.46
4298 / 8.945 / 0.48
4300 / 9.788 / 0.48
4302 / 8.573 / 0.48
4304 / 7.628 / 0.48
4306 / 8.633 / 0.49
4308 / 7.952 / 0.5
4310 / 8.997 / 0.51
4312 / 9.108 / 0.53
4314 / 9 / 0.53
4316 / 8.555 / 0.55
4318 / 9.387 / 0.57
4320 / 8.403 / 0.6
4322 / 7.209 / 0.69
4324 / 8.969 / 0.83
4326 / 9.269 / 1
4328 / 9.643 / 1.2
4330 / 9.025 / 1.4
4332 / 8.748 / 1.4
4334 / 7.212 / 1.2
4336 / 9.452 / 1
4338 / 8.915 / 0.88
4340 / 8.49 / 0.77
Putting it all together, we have 9.108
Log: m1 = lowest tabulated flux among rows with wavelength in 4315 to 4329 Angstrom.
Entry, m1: 7.209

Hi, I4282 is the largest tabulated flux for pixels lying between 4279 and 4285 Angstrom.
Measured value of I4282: 8.879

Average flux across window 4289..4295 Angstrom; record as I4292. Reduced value 7.83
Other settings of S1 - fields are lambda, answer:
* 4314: 9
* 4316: 8.555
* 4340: 8.49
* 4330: 9.025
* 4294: 7.595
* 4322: 7.209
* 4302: 8.573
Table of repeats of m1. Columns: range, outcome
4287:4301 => 7.533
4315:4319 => 8.555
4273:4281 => 7.849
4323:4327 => 8.969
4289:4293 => 7.933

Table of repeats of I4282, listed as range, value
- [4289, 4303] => 9.788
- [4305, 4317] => 9.108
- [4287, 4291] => 8.31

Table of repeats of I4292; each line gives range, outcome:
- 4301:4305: 8.1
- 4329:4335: 8.33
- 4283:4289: 8.5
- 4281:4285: 8.79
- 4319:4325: 8.19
